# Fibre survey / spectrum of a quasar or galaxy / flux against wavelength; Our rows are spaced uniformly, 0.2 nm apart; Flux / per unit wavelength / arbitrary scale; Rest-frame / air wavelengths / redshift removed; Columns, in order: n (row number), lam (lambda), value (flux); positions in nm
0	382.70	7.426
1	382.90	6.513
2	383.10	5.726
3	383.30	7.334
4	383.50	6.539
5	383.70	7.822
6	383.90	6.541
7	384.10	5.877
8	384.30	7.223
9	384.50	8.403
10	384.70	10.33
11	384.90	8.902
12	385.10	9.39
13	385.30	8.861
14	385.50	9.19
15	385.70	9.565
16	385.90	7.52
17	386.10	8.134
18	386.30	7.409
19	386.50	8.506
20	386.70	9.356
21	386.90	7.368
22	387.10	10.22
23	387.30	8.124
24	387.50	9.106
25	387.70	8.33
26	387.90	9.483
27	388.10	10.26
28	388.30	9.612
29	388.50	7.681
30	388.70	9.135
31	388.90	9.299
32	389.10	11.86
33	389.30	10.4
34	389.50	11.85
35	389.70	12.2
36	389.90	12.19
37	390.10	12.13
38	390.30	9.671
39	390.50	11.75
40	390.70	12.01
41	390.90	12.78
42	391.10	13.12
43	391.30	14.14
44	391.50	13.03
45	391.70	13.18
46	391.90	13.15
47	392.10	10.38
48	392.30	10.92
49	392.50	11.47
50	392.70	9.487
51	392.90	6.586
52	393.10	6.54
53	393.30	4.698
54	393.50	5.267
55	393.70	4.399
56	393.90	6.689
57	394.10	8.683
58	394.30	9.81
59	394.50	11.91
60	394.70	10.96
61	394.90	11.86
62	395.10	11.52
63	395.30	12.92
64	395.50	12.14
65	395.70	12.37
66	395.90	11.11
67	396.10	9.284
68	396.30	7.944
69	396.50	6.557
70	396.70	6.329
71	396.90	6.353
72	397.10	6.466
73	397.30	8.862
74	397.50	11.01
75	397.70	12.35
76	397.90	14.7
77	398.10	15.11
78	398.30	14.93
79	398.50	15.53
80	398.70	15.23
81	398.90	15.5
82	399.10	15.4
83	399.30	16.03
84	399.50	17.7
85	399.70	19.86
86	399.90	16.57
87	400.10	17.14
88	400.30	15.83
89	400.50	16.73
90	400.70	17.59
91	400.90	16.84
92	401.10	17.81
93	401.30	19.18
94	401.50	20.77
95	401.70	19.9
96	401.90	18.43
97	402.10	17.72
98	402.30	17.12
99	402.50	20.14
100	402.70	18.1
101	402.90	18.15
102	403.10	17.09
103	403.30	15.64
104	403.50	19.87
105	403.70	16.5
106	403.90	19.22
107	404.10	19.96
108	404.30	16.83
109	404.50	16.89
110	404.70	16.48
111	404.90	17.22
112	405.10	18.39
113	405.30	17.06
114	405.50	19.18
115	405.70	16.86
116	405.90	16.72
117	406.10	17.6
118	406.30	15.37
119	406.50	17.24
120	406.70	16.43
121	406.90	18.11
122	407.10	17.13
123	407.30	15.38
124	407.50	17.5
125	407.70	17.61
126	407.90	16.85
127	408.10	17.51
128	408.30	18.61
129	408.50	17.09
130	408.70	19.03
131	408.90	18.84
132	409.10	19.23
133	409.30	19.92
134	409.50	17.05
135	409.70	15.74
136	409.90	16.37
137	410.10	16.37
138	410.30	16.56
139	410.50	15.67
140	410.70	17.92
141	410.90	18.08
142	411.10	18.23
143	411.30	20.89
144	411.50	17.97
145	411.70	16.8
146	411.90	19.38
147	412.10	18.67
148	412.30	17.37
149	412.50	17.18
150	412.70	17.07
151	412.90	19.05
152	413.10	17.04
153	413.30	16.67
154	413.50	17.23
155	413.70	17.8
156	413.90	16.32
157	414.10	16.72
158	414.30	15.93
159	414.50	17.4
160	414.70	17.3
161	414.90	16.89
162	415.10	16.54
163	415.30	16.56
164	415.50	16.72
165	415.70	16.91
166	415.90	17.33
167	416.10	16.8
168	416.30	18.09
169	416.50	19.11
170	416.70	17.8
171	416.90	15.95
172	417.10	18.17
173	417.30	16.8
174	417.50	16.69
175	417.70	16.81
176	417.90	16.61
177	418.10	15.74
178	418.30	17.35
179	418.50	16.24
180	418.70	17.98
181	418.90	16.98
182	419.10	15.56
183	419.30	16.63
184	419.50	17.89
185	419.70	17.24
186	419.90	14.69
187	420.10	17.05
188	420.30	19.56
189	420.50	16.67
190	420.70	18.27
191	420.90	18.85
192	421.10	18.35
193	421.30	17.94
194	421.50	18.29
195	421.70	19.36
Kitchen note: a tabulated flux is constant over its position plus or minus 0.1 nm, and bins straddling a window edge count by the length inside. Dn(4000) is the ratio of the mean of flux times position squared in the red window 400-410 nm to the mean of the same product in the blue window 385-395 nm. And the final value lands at 1.95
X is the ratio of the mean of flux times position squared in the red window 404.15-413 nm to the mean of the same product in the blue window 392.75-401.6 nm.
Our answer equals 1.51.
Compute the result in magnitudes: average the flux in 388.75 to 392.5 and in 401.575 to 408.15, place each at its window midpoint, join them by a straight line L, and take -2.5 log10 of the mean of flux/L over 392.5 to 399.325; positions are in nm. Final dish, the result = 0.333 mag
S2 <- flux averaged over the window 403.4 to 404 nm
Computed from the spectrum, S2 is 18.5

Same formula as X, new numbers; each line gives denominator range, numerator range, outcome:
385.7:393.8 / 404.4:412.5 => 1.96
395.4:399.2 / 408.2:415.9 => 1.64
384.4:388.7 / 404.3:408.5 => 2.15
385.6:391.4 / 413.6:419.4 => 1.92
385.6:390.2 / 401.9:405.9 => 2.02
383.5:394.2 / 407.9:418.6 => 2.09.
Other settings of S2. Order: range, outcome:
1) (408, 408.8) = 18.1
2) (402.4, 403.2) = 18.4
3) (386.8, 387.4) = 8.57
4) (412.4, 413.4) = 17.4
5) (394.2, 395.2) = 11.2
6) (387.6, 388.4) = 9.42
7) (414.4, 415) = 17.2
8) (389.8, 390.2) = 12.2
